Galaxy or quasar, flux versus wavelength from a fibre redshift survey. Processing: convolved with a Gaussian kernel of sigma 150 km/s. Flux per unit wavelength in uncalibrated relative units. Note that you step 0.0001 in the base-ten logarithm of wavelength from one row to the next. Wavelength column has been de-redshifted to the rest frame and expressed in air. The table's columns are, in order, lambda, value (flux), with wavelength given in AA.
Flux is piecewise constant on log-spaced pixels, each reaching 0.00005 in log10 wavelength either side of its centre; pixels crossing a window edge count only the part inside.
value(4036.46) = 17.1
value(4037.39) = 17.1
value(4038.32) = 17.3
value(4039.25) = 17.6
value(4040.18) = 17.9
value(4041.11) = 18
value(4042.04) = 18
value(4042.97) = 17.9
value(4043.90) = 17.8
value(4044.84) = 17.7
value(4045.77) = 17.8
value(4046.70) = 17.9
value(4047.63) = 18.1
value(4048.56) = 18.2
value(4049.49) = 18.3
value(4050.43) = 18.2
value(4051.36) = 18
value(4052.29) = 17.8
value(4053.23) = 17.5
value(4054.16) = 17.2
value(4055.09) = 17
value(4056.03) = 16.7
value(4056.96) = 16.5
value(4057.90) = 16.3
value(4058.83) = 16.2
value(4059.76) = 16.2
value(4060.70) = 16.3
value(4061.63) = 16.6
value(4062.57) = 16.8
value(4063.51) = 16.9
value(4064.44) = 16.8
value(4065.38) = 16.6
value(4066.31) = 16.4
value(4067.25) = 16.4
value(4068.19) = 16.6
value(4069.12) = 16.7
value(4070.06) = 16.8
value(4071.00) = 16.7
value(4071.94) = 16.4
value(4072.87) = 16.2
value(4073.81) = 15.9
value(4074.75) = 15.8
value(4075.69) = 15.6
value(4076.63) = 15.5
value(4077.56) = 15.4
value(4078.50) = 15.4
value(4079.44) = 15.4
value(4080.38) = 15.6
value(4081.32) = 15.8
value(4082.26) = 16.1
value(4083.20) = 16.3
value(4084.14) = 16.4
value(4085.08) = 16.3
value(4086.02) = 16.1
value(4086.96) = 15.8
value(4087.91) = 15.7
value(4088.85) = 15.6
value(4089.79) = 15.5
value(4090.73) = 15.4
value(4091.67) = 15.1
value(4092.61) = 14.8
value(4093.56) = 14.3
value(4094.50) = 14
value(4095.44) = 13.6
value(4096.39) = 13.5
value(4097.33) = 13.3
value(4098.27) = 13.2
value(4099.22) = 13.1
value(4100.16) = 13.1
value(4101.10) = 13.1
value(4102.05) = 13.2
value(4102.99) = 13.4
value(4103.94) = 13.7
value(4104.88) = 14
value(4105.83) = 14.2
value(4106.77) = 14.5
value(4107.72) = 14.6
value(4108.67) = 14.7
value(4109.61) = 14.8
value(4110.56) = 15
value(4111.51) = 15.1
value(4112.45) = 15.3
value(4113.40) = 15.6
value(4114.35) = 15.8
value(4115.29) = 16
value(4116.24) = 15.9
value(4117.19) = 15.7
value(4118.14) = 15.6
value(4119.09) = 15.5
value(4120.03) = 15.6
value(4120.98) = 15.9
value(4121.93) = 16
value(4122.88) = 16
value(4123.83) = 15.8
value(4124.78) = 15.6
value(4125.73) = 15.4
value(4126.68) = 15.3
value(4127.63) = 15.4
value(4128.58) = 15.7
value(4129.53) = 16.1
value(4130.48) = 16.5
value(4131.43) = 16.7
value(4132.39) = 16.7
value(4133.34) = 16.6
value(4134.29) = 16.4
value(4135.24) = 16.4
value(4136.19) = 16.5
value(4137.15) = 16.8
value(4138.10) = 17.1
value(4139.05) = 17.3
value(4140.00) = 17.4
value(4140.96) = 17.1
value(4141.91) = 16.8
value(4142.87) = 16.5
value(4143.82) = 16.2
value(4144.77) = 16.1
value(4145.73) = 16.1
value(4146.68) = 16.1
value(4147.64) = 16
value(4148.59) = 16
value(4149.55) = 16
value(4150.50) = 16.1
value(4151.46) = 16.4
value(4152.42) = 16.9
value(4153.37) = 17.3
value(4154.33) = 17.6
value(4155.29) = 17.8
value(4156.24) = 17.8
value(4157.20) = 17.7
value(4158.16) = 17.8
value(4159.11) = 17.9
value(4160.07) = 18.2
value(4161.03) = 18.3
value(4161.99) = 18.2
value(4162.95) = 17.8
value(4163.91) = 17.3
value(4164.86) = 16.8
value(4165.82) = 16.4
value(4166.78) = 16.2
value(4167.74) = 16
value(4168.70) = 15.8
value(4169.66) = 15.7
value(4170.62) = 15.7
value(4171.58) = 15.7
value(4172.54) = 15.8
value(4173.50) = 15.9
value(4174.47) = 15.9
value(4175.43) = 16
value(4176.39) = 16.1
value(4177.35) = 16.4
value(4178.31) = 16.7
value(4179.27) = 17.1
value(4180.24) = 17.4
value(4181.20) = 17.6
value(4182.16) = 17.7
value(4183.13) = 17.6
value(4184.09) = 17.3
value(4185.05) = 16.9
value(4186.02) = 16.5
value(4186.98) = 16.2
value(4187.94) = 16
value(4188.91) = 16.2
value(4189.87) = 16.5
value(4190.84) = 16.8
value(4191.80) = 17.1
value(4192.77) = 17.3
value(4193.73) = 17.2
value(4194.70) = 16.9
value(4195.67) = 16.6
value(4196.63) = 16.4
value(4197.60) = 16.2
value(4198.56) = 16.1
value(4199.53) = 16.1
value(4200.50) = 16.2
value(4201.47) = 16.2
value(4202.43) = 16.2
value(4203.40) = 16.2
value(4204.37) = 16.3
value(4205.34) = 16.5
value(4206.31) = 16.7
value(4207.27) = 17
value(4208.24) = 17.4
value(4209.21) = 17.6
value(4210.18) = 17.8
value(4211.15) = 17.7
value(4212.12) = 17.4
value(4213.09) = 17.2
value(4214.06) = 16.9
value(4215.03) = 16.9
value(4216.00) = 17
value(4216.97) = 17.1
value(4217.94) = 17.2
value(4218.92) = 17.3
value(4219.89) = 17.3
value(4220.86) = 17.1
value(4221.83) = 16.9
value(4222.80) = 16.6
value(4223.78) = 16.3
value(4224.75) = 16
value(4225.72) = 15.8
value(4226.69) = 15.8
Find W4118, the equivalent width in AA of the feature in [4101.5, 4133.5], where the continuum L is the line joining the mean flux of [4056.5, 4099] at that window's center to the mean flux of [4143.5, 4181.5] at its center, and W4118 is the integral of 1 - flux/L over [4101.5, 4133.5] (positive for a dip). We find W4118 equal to 1.7 AA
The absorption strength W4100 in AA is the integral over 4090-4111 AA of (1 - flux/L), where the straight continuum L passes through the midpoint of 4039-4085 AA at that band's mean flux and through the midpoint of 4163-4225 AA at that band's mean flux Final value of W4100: 3.4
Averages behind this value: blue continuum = 16.8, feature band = 14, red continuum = 16.7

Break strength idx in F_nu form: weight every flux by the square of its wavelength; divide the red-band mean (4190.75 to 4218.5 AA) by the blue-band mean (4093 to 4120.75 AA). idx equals 1.22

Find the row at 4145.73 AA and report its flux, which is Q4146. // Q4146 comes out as 16.1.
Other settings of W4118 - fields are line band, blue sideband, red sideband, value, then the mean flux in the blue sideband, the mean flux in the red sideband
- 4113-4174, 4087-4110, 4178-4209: -4.2 AA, 14.2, 16.7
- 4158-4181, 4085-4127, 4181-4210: -0.8 AA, 14.9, 16.7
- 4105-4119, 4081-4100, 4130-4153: 0.4 AA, 15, 16.5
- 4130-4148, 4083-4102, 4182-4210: -1.2 AA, 14.7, 16.7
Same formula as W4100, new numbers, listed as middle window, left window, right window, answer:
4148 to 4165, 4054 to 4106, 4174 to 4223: -1.0 AA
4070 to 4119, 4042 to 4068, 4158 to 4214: 5.8 AA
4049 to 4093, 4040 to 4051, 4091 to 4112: -0.5 AA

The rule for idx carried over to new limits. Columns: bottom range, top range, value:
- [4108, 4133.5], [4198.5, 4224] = 1.12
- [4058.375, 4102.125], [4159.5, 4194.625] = 1.13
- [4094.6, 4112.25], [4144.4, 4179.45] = 1.23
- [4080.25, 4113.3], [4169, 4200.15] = 1.18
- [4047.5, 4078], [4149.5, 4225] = 1.07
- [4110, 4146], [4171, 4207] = 1.06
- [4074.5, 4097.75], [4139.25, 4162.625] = 1.15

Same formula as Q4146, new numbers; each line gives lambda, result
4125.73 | 15.4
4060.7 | 16.3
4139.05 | 17.3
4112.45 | 15.3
